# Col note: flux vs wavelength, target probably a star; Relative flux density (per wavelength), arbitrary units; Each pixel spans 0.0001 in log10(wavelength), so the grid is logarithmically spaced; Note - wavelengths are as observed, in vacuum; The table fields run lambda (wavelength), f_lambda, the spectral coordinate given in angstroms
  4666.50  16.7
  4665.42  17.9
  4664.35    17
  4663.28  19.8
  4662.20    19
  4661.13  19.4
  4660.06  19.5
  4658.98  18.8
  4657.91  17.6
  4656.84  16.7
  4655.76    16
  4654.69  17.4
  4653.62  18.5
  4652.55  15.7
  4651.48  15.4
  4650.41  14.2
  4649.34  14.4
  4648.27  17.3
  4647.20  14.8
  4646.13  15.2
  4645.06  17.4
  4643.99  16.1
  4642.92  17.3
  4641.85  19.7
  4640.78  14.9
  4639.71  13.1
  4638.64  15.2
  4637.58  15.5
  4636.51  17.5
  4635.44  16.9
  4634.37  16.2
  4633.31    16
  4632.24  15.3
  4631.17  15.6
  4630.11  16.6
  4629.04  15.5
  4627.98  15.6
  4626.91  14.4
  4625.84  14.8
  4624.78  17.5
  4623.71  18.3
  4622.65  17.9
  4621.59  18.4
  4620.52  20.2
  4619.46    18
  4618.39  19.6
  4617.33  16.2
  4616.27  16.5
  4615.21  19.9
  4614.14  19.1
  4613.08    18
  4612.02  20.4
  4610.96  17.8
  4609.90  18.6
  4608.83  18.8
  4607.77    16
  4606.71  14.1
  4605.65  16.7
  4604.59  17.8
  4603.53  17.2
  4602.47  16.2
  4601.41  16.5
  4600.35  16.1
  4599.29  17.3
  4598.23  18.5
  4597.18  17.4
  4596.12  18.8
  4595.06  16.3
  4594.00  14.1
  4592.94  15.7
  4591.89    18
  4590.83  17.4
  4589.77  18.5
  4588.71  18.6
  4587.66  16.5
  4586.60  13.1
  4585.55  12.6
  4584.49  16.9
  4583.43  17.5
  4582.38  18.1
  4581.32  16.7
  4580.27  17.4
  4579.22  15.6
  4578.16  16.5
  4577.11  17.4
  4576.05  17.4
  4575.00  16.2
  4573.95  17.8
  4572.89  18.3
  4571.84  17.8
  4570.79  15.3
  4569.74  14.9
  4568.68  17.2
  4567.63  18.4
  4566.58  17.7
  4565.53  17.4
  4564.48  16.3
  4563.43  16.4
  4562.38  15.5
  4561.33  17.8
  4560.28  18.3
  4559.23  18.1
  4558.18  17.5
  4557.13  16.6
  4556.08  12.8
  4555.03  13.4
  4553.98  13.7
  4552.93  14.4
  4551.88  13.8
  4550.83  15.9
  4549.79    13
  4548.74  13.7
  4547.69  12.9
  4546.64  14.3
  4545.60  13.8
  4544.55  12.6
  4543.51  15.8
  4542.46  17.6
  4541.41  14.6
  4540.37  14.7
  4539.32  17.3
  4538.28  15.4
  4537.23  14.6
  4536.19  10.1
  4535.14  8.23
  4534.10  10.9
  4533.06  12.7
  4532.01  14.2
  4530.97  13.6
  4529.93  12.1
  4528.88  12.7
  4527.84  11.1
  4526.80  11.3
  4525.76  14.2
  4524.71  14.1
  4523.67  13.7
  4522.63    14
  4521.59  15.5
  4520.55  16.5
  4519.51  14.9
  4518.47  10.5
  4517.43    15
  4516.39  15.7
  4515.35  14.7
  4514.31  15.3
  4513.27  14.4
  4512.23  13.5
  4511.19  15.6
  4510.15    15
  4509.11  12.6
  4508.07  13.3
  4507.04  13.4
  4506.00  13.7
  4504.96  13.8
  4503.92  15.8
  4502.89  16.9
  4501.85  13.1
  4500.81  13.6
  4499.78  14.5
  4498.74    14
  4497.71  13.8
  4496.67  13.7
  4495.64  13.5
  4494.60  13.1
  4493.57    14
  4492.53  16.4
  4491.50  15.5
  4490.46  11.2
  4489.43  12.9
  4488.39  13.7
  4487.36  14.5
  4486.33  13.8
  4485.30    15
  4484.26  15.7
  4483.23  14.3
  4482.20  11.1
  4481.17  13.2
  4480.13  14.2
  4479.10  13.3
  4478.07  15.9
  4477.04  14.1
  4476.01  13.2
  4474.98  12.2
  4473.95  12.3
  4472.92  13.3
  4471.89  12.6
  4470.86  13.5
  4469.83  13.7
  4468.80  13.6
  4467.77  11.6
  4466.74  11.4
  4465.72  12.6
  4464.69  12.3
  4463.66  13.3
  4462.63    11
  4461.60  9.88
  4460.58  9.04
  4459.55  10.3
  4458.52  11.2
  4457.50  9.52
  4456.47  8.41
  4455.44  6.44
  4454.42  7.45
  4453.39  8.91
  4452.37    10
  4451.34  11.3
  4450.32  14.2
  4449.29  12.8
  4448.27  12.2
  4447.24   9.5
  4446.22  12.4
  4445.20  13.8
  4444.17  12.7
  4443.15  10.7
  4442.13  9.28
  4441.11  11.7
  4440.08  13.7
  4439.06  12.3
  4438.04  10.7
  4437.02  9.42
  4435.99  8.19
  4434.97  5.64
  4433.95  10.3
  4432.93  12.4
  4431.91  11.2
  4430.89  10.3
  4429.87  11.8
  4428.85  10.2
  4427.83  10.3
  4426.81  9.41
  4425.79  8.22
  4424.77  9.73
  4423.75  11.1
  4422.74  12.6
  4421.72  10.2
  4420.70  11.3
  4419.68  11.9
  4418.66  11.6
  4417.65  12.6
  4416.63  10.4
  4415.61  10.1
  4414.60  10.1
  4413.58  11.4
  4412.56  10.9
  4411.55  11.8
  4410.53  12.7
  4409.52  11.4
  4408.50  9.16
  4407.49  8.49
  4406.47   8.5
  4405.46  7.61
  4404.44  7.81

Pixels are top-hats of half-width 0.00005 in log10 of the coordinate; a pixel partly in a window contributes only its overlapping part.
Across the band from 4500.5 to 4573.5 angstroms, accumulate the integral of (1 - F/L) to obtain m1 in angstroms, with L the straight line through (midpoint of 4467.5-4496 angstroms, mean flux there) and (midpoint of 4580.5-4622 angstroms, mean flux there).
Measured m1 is 3.3 angstroms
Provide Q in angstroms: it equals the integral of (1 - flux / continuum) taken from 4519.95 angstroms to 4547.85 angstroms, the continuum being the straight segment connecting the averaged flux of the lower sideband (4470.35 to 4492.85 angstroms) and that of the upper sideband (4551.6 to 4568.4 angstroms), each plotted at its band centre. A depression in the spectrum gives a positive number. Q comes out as 3.1 angstroms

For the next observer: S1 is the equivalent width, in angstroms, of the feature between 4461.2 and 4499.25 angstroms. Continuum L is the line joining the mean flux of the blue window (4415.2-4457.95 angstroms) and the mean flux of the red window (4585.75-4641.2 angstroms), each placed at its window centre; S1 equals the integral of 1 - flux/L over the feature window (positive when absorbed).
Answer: -3.6 angstroms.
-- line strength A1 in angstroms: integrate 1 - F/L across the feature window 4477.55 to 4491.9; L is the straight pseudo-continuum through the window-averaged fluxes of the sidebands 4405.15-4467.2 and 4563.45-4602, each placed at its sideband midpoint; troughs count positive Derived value -1.3 angstroms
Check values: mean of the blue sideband 10.7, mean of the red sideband 16.8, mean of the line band 13.9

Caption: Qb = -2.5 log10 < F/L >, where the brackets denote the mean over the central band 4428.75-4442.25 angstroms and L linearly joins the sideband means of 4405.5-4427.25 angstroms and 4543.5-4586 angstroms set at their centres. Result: 0.073 mag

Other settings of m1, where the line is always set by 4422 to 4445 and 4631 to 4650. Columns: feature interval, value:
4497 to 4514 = -2.4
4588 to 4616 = -4.5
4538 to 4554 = -1.3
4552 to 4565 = -1.8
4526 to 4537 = 1.1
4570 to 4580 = -1.8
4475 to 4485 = -1.7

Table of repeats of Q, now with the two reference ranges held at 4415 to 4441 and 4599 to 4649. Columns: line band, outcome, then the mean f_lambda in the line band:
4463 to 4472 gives -0.6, 12.7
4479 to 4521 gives -3.9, 14.1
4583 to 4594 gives -0.4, 16.4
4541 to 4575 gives -2.2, 15.7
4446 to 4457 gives 1.1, 10.3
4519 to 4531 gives 0.1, 13.6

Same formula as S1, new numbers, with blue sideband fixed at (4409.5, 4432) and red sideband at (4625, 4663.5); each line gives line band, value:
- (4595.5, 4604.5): -1.12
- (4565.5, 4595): -3.70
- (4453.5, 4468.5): 2.01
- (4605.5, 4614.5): -1.22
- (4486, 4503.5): -1.75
